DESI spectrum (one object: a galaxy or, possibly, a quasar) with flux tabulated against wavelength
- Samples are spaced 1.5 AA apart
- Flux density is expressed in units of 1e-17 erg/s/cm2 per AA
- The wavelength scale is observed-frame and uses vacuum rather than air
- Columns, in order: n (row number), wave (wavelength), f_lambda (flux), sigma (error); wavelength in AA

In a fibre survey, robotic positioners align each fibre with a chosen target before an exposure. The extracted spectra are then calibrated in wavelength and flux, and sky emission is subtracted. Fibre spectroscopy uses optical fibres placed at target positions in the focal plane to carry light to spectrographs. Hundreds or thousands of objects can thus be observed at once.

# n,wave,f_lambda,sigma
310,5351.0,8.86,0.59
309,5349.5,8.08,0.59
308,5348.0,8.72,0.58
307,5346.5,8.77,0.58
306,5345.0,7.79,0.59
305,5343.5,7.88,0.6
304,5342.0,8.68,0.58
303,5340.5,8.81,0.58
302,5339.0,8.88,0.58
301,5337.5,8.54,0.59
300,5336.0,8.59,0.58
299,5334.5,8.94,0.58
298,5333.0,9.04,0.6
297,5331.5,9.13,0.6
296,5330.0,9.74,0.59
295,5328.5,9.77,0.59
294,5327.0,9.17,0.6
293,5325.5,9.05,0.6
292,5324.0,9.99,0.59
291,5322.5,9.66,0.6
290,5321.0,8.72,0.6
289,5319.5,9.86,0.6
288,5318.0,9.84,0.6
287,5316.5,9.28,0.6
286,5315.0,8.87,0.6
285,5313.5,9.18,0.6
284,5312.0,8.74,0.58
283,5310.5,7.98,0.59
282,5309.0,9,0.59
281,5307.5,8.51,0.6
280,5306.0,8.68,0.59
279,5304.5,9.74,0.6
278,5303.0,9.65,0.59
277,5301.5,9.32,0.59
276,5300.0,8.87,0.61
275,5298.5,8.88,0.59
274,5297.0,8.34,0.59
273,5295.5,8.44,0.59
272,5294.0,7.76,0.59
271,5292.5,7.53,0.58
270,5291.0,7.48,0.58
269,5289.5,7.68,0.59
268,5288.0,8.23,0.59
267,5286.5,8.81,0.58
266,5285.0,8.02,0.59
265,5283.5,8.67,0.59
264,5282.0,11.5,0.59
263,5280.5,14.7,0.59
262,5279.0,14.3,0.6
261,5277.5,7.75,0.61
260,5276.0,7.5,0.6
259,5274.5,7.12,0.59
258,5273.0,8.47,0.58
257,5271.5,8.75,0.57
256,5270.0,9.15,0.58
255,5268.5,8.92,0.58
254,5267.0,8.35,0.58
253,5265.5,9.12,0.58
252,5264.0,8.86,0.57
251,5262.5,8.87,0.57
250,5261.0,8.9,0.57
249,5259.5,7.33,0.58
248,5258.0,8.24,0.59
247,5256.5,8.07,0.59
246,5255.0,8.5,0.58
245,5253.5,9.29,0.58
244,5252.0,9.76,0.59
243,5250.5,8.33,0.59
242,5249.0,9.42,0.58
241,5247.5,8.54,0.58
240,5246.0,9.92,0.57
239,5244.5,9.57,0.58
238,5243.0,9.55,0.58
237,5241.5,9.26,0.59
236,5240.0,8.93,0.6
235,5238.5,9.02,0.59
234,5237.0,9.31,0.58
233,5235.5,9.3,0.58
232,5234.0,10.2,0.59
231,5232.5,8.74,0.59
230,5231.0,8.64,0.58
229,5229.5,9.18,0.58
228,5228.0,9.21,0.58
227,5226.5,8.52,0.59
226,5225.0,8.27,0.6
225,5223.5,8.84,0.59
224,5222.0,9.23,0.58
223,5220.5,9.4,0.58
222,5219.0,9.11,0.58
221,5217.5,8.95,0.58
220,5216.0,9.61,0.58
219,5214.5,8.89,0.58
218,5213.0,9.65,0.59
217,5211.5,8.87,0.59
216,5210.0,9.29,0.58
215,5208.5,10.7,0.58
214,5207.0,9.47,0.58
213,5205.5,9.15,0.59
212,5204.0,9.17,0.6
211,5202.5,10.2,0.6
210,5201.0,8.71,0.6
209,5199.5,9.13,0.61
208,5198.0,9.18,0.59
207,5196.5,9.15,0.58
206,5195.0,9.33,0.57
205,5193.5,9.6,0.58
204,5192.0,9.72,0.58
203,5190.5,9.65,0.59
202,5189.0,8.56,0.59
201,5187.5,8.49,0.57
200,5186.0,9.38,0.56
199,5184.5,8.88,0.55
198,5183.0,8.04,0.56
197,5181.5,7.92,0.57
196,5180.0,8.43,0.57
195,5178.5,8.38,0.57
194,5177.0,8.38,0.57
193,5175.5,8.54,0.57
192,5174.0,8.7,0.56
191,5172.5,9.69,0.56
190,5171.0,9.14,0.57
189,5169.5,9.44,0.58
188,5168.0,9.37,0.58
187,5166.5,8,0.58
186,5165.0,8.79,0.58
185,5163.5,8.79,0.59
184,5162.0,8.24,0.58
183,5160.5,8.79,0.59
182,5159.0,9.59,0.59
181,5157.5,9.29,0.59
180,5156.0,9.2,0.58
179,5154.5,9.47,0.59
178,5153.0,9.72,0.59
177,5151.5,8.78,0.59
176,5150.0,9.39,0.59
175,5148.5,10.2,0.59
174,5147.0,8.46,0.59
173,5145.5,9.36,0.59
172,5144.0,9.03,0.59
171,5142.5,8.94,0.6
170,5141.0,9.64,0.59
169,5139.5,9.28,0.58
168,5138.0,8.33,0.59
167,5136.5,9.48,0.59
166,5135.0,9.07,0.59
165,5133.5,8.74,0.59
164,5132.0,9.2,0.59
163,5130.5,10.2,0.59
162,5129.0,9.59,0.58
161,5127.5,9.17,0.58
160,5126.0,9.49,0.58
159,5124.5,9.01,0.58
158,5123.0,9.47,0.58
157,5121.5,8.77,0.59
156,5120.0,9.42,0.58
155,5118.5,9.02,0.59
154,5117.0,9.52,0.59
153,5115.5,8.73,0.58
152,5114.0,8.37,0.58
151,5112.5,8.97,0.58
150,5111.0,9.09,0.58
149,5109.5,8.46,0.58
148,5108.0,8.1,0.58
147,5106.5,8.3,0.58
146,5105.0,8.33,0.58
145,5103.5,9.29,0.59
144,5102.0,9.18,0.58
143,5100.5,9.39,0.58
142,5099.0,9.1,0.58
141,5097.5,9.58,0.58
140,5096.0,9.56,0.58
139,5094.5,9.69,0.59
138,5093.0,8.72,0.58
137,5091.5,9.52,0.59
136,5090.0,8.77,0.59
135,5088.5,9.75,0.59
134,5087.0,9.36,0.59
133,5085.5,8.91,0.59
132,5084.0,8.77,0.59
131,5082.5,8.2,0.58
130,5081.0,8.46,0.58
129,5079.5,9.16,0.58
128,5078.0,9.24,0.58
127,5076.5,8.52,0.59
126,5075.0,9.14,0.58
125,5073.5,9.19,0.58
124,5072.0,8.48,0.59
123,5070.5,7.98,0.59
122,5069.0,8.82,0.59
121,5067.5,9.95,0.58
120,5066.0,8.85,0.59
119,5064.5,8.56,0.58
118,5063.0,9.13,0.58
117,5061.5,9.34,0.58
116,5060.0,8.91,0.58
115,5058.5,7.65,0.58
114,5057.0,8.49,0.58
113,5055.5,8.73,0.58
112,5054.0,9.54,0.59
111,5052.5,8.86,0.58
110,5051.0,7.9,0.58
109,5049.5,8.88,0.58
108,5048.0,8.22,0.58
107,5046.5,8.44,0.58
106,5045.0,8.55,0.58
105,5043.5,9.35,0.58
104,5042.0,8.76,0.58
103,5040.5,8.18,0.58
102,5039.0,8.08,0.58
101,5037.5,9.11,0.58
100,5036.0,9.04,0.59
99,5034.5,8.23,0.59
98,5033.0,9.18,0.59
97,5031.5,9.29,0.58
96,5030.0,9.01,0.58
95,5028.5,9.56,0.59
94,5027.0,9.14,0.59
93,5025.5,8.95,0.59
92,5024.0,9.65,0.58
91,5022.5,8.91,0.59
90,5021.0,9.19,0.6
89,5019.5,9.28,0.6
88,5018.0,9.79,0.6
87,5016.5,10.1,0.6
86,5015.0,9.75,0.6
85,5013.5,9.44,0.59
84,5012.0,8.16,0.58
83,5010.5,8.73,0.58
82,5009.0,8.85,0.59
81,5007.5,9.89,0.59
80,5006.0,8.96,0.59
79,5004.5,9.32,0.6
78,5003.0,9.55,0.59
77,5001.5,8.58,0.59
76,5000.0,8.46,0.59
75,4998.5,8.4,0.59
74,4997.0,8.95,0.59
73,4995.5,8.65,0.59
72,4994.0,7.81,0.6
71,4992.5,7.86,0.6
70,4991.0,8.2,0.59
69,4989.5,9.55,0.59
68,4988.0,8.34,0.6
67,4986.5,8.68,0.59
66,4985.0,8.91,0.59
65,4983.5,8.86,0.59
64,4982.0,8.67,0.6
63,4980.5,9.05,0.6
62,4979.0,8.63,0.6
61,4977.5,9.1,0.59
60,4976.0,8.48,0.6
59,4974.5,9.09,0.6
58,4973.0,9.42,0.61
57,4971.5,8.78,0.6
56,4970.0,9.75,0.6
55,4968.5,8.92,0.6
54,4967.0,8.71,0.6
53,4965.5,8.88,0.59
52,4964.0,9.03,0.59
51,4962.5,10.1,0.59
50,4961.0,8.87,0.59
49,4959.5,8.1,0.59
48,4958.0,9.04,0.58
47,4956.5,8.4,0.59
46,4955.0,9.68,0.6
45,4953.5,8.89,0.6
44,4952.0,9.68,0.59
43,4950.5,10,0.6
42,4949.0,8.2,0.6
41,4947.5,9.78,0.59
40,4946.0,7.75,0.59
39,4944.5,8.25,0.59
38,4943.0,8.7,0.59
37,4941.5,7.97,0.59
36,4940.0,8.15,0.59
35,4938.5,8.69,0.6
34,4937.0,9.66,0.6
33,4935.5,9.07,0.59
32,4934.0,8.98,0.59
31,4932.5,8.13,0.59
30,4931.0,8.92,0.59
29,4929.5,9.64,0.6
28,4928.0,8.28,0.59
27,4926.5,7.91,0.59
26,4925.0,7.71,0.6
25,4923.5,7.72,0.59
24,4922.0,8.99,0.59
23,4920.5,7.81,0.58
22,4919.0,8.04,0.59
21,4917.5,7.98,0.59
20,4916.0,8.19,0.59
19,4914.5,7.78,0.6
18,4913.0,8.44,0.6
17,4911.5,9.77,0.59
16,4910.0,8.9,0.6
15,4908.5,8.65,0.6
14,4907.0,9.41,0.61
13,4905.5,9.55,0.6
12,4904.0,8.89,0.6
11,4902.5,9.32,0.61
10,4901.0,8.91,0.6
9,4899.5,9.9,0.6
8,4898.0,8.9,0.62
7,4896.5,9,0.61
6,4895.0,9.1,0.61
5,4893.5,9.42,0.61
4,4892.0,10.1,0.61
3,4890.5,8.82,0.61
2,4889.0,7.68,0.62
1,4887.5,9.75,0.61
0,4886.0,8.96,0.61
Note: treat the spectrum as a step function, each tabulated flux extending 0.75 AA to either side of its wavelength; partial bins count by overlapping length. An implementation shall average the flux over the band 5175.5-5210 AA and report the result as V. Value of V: 9.07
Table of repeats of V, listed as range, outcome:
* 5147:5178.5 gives 9.04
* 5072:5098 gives 9.07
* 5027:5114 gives 8.87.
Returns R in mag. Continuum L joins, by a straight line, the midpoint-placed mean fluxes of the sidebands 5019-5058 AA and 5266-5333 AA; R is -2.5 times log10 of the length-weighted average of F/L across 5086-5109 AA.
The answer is -0.024 mag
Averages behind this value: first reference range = 8.86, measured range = 9.1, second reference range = 9.07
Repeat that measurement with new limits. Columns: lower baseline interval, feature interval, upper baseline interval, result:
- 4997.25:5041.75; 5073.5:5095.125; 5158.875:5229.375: 0.00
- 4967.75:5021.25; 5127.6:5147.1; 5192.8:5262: -0.02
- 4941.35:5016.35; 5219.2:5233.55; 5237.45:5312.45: 0.00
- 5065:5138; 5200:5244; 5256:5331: -0.03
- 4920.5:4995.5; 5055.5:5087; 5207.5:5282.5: 0.02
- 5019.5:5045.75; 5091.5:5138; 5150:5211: -0.01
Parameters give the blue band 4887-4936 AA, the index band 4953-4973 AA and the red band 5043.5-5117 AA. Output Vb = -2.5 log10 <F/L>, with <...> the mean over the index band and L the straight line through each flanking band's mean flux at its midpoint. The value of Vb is -0.03 mag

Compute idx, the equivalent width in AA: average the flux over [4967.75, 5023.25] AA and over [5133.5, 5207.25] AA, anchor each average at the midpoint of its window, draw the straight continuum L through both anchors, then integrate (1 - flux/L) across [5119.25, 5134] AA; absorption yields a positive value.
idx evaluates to -0.5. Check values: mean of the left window 8.95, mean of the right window 9.05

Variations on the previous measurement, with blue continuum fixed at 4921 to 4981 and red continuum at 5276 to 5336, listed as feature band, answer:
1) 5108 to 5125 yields 0.1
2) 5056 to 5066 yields 0.3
